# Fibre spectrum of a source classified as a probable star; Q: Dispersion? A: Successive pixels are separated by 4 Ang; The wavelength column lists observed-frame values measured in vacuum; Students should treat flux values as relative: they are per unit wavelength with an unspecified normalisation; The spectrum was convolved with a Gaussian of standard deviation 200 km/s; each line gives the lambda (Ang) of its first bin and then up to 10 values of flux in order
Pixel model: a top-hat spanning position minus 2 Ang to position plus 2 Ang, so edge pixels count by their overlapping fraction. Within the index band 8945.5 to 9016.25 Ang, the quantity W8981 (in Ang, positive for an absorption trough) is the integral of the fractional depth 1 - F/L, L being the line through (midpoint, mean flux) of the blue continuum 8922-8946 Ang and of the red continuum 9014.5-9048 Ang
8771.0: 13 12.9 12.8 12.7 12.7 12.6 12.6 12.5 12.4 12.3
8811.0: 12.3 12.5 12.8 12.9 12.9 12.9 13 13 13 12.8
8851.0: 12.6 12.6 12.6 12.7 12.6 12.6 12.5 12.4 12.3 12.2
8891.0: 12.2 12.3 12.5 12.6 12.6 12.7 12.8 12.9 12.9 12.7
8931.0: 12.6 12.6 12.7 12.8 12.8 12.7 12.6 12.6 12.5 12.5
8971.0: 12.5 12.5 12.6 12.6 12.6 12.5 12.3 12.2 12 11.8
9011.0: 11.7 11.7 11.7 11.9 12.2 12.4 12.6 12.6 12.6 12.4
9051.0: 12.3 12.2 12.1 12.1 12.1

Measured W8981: 0.7 Ang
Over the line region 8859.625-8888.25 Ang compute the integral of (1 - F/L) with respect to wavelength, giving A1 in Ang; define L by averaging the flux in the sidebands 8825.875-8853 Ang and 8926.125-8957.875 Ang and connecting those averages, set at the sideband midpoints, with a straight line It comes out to 0.7 Ang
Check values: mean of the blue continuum 12.9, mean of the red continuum 12.7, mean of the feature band 12.5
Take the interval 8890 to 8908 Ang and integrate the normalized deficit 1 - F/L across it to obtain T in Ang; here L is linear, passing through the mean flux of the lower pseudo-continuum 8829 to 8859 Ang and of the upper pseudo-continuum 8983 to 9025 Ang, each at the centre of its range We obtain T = 0.2 Ang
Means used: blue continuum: 12.8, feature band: 12.4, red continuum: 12.1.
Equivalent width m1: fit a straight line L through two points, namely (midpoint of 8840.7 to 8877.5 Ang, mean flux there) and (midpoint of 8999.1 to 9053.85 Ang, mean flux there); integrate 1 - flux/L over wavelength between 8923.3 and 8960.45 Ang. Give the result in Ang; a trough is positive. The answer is -0.8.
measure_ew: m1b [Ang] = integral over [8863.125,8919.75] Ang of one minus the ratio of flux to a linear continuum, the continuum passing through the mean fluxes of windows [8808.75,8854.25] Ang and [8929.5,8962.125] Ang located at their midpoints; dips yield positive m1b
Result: 0.9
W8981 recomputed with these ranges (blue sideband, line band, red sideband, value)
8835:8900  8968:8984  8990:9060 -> -0.32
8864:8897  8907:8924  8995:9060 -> -0.63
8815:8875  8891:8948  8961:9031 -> -0.73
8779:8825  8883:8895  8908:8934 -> 0.45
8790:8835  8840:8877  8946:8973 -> -0.17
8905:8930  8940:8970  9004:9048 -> -0.23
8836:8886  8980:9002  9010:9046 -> -0.27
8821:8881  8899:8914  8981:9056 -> -0.07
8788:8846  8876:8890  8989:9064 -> 0.25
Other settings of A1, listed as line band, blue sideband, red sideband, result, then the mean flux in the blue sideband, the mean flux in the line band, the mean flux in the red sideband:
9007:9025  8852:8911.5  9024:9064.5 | 0.9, 12.5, 11.8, 12.3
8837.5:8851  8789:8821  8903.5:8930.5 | -0.3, 12.5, 12.9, 12.7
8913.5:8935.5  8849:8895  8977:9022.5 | -0.7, 12.5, 12.8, 12.1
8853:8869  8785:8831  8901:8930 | 0.1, 12.6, 12.6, 12.7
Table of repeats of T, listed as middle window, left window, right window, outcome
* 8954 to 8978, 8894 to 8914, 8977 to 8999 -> 0.0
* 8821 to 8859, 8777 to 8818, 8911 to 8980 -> -0.8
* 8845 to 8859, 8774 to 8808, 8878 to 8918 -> -0.1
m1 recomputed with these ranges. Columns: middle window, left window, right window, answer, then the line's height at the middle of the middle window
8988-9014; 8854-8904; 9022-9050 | 0.7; 12.4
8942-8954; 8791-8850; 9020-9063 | -0.3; 12.5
